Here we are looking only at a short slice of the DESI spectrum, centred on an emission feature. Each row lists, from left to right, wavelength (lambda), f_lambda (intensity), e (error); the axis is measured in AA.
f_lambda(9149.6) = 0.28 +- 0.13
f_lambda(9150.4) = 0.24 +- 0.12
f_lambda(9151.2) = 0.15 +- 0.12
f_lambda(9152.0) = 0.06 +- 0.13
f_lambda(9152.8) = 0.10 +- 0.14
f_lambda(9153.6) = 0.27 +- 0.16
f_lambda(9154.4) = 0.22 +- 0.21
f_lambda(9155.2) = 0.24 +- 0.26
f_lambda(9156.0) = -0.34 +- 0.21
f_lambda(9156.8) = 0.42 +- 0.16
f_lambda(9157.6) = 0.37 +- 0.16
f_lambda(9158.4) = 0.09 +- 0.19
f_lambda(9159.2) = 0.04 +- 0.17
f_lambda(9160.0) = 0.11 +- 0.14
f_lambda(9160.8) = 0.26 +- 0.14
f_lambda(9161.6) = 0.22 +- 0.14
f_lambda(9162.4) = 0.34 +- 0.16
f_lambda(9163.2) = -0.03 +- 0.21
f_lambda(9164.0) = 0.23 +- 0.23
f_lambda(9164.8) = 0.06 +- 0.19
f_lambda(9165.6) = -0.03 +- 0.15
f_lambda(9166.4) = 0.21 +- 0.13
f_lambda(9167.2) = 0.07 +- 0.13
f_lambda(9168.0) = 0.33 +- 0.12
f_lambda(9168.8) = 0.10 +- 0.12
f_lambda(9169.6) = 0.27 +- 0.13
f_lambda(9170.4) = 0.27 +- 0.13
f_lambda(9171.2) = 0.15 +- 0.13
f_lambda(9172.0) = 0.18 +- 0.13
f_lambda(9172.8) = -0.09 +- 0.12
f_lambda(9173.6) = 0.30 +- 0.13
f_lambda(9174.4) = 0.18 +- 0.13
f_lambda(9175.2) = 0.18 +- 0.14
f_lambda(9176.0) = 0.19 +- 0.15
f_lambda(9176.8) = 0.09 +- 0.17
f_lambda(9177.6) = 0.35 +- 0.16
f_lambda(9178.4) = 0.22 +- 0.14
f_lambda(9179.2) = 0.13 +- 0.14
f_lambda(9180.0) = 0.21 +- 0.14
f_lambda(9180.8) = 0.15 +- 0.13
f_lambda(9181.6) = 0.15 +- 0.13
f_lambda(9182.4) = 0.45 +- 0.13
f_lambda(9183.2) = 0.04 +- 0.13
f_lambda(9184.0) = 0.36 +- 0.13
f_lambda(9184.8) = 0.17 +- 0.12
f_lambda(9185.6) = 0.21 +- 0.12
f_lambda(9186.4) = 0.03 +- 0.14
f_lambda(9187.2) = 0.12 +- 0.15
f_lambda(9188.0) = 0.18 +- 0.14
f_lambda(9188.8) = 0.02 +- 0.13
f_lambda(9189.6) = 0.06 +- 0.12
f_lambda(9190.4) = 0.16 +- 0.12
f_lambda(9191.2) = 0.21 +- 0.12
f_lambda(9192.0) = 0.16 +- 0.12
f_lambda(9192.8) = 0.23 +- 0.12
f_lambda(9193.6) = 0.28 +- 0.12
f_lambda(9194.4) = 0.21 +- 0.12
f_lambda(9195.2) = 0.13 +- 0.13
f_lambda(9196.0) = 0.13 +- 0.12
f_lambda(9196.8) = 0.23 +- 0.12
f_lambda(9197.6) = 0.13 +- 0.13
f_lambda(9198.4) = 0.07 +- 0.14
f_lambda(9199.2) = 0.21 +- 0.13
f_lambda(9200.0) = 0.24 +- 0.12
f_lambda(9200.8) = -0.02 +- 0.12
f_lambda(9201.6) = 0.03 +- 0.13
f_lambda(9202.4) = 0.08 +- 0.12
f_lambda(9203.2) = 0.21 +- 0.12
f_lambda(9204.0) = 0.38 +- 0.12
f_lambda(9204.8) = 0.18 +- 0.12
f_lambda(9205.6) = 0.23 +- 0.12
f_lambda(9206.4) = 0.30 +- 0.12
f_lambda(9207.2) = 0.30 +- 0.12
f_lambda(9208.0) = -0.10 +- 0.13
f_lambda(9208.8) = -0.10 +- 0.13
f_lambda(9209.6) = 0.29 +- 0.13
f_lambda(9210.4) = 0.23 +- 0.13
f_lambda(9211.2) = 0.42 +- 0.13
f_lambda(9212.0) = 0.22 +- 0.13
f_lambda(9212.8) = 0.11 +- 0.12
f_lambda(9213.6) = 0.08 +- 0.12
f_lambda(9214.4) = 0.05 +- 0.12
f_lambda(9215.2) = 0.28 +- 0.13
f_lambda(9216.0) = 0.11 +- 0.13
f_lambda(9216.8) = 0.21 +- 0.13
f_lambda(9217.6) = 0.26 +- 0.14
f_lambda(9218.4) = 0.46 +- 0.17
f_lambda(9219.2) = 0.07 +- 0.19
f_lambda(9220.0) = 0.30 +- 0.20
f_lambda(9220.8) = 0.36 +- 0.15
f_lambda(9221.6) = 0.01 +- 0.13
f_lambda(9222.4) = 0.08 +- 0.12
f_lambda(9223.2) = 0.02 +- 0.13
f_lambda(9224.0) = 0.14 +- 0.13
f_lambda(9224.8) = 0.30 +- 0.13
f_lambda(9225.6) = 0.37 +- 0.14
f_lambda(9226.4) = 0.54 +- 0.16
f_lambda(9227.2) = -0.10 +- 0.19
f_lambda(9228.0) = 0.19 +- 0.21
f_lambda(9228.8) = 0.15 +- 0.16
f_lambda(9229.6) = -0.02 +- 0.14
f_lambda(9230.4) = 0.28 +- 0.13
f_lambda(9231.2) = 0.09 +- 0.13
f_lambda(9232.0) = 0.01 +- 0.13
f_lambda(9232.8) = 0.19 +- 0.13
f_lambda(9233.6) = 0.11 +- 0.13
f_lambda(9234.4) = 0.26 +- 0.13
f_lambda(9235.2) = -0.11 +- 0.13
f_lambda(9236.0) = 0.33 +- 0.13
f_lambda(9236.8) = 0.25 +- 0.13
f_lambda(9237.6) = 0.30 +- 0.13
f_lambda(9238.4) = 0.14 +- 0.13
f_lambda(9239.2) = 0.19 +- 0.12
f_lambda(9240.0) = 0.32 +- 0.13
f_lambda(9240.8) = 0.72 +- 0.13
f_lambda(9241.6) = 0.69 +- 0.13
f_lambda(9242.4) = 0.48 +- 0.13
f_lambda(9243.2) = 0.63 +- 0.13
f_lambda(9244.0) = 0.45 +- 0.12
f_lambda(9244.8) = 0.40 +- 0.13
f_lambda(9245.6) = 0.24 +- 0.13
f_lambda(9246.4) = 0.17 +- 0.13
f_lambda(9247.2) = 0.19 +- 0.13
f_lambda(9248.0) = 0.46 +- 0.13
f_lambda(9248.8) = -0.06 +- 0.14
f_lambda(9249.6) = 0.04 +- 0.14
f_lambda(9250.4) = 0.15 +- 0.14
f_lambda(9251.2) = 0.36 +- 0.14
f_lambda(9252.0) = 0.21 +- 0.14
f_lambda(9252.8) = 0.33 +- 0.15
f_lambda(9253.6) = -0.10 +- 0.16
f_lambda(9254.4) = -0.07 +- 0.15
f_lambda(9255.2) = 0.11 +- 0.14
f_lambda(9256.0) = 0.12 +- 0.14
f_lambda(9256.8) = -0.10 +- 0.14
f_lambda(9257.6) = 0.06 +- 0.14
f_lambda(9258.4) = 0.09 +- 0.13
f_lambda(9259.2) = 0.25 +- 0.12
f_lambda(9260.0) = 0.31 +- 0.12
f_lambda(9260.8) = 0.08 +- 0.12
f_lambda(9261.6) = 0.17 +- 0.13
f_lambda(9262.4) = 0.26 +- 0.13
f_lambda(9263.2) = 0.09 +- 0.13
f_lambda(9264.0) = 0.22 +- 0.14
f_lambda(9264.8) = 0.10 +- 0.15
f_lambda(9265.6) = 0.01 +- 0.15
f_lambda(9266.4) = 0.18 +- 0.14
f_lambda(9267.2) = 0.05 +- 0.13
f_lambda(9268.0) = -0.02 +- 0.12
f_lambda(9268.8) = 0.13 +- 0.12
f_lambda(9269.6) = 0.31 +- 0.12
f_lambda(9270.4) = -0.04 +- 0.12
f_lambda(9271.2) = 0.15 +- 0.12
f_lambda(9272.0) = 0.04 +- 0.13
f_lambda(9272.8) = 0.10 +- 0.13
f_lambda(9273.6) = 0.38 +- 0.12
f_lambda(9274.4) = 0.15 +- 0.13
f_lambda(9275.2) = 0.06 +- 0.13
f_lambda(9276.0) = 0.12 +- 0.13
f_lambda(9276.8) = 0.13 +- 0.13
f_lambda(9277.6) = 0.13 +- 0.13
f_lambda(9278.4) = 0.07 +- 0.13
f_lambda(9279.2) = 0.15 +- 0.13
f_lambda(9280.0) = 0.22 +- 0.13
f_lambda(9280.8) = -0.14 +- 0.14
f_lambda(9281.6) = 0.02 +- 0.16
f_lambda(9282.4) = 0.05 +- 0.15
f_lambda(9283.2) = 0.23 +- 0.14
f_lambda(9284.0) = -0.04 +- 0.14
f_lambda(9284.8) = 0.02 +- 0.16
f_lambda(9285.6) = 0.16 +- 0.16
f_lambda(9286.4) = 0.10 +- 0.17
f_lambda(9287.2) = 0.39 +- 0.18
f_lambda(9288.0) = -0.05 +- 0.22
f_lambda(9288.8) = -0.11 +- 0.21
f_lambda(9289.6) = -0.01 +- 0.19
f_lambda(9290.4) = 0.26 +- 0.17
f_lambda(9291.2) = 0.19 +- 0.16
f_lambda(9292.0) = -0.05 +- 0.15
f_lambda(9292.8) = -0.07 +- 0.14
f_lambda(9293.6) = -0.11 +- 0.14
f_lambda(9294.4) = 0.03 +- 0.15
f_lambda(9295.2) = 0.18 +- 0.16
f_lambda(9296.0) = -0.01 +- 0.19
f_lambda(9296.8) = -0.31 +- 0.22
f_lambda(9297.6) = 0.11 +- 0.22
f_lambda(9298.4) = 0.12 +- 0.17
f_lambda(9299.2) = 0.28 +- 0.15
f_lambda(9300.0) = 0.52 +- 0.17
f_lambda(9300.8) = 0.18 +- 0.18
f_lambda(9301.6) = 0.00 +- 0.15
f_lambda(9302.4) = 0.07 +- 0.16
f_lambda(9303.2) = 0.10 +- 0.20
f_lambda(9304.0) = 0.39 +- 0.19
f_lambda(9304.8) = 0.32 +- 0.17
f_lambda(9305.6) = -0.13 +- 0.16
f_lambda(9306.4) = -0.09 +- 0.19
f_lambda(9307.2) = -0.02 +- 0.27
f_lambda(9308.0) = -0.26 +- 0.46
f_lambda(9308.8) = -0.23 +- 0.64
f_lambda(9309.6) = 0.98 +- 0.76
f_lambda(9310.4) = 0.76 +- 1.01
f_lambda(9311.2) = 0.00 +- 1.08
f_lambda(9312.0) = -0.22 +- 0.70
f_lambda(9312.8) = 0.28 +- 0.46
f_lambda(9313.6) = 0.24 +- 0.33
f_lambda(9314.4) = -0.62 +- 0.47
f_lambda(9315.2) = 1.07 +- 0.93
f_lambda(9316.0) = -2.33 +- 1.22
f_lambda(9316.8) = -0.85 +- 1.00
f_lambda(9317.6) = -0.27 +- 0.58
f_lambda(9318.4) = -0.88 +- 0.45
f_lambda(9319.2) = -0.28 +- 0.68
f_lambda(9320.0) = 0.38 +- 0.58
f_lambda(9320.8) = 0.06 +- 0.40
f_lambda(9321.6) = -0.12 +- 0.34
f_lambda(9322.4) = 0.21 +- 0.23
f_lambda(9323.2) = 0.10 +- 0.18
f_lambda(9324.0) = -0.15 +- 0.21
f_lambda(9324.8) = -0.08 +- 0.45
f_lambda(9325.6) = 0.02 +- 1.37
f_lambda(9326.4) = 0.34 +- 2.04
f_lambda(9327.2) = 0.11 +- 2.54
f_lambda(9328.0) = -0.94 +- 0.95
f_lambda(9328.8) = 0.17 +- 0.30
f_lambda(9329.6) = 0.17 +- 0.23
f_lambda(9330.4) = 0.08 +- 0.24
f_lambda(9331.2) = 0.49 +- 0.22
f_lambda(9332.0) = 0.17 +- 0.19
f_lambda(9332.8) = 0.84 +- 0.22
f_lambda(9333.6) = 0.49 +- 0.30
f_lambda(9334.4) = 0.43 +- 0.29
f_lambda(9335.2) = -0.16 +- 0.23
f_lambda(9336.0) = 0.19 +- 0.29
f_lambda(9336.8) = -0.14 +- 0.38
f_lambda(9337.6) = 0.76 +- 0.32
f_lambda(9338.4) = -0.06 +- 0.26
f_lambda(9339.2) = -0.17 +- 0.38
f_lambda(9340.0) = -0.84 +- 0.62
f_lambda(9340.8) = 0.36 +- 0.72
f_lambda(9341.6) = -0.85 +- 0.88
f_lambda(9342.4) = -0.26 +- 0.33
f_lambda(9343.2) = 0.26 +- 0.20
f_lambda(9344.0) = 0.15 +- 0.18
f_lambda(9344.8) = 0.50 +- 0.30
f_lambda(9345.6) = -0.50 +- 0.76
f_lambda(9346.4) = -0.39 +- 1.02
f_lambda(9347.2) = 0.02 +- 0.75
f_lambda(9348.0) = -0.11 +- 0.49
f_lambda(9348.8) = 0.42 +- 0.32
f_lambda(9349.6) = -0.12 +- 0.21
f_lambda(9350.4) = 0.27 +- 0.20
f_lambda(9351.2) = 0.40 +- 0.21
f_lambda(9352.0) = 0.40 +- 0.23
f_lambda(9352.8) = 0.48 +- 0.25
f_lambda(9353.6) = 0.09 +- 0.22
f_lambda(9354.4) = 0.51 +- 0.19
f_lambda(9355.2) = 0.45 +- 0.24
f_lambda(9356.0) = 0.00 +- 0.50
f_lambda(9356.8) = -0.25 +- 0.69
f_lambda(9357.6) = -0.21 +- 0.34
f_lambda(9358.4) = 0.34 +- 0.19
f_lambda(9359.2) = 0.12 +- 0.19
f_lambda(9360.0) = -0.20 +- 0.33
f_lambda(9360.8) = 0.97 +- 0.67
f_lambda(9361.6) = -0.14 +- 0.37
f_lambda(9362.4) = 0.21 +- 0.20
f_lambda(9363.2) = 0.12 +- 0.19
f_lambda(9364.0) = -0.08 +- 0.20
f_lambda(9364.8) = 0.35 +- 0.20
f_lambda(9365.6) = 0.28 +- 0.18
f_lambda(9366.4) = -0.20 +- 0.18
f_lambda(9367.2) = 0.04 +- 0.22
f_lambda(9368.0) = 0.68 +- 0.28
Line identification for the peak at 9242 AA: Hgamma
